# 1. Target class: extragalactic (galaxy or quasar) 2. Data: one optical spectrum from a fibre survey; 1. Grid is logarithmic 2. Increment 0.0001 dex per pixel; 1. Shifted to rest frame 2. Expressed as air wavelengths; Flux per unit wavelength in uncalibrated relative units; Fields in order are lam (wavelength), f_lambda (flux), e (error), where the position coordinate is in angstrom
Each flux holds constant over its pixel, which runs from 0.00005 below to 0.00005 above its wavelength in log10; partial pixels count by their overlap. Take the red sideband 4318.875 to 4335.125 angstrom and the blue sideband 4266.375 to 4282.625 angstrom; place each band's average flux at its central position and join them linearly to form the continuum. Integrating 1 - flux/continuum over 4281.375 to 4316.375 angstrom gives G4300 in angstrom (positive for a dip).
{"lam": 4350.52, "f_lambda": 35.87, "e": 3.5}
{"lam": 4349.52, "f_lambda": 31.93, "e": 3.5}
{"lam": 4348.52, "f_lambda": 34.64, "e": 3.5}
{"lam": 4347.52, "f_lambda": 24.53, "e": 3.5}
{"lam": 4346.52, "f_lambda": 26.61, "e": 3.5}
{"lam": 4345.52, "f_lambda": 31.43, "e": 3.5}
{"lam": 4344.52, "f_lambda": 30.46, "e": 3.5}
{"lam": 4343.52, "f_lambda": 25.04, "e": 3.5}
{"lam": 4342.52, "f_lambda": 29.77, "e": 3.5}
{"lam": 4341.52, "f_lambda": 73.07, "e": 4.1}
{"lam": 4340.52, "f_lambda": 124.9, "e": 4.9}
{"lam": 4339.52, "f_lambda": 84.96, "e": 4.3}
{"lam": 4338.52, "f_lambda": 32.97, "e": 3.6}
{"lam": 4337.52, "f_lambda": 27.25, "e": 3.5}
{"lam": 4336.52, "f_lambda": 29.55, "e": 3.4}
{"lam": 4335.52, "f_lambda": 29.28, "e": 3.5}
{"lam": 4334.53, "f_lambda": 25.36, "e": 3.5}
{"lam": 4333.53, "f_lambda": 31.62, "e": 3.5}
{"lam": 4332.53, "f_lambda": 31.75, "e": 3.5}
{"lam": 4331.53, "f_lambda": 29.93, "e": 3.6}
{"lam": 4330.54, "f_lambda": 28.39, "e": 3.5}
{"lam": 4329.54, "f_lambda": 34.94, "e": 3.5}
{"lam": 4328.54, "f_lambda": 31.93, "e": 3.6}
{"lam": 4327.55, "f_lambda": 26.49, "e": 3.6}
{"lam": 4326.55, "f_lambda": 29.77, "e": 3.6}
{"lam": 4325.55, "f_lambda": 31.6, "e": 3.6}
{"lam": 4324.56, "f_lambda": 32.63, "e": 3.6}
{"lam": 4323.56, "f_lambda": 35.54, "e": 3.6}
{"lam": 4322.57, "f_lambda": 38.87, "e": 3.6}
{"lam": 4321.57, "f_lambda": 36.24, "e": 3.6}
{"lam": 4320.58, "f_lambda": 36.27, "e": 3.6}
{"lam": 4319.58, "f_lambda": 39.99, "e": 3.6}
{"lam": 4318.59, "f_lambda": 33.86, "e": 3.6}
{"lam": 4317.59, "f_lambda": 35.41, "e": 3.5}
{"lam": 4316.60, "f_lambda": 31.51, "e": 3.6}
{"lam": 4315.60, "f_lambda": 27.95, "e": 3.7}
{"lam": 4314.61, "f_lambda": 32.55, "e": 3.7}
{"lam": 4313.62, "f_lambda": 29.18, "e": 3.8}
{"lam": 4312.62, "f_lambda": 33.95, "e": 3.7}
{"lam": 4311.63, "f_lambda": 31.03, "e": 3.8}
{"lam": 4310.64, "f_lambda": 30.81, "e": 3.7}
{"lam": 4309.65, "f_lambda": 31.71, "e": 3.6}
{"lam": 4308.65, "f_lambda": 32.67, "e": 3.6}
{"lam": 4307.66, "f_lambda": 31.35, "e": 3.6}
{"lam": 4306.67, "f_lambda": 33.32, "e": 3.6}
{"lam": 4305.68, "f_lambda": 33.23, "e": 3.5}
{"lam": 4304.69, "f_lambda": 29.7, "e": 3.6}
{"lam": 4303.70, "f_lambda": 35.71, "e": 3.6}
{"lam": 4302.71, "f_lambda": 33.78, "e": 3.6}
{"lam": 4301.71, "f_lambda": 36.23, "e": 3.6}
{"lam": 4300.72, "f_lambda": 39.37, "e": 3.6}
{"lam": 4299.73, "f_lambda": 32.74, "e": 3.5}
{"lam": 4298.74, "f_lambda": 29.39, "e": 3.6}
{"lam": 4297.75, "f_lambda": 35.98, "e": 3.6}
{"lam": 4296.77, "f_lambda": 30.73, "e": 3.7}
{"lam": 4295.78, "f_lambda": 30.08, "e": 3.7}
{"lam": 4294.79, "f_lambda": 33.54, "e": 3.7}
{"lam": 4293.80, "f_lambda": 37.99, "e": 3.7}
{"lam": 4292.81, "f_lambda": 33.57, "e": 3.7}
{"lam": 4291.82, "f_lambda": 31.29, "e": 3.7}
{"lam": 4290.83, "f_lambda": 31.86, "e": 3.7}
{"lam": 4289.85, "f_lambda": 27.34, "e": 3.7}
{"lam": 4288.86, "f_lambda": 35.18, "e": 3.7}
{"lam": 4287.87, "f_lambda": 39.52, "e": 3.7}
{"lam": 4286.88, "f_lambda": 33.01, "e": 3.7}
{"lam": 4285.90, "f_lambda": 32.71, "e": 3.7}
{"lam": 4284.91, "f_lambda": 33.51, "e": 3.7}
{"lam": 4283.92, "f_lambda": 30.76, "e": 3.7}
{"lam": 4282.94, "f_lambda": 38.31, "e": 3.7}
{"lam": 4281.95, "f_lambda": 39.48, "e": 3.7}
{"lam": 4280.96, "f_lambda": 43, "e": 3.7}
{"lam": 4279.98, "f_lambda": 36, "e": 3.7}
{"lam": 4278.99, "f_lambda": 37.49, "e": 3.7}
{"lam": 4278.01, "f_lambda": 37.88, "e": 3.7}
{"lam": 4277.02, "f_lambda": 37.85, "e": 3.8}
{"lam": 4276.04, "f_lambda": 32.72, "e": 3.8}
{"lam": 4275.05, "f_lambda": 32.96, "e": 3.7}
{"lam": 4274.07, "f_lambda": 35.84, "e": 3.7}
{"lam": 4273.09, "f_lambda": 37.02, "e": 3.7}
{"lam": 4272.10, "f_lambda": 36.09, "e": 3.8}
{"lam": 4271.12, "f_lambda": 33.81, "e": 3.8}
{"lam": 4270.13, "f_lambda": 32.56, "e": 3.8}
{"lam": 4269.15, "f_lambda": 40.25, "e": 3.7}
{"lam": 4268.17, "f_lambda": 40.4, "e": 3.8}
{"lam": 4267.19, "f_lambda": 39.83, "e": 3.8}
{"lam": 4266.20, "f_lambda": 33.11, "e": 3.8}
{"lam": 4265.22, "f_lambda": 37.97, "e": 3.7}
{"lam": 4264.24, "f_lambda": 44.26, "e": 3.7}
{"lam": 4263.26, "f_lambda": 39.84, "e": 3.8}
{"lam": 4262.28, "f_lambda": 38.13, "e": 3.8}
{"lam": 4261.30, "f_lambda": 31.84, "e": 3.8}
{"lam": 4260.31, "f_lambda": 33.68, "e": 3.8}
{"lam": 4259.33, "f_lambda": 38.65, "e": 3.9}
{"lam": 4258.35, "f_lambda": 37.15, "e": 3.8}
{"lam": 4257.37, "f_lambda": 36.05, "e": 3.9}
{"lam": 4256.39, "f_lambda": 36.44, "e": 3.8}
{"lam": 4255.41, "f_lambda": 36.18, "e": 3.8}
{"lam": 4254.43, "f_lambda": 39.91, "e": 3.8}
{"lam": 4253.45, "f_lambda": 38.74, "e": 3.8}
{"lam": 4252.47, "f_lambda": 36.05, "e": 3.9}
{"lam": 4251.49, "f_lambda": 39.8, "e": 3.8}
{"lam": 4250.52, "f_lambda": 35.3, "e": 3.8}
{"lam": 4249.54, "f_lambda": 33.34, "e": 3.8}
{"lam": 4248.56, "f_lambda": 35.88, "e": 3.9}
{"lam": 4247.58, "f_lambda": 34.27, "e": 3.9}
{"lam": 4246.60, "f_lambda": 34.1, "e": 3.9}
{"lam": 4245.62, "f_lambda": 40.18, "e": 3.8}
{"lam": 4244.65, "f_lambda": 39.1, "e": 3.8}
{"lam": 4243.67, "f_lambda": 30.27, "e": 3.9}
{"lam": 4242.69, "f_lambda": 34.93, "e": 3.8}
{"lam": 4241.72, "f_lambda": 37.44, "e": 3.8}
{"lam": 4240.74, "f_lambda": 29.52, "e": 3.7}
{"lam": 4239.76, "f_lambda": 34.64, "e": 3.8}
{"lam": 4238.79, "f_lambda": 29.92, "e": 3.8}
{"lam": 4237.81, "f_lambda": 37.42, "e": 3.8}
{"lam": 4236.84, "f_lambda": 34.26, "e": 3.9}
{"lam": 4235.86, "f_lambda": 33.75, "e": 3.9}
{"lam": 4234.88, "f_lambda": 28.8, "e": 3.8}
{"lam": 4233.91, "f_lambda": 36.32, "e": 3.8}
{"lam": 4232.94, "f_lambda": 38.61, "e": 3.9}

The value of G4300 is 1.82 angstrom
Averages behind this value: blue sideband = 37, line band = 33.1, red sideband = 32.6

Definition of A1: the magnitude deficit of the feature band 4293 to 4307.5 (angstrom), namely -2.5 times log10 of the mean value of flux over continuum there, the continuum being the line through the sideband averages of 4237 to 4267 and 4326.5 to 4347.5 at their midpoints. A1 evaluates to 0.12 mag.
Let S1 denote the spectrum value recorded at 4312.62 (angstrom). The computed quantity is 33.95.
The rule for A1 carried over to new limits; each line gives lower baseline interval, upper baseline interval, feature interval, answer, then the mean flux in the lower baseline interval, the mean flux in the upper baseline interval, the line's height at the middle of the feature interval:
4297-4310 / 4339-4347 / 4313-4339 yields 0.354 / 33.4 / 53.3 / 44.7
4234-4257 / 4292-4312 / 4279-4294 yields -0.038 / 35.3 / 33.1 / 33.7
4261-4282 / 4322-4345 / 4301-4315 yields 0.173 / 37.2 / 39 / 38.2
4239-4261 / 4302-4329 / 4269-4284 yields -0.055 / 35.9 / 32.9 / 34.7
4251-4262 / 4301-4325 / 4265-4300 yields 0.008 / 36.8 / 33.5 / 35.3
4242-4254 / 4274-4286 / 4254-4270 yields -0.045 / 36.1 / 36.1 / 36.1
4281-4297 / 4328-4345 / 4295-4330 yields 0.137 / 34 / 41.2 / 37.6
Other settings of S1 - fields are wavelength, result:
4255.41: 36.18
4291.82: 31.29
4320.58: 36.27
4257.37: 36.05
